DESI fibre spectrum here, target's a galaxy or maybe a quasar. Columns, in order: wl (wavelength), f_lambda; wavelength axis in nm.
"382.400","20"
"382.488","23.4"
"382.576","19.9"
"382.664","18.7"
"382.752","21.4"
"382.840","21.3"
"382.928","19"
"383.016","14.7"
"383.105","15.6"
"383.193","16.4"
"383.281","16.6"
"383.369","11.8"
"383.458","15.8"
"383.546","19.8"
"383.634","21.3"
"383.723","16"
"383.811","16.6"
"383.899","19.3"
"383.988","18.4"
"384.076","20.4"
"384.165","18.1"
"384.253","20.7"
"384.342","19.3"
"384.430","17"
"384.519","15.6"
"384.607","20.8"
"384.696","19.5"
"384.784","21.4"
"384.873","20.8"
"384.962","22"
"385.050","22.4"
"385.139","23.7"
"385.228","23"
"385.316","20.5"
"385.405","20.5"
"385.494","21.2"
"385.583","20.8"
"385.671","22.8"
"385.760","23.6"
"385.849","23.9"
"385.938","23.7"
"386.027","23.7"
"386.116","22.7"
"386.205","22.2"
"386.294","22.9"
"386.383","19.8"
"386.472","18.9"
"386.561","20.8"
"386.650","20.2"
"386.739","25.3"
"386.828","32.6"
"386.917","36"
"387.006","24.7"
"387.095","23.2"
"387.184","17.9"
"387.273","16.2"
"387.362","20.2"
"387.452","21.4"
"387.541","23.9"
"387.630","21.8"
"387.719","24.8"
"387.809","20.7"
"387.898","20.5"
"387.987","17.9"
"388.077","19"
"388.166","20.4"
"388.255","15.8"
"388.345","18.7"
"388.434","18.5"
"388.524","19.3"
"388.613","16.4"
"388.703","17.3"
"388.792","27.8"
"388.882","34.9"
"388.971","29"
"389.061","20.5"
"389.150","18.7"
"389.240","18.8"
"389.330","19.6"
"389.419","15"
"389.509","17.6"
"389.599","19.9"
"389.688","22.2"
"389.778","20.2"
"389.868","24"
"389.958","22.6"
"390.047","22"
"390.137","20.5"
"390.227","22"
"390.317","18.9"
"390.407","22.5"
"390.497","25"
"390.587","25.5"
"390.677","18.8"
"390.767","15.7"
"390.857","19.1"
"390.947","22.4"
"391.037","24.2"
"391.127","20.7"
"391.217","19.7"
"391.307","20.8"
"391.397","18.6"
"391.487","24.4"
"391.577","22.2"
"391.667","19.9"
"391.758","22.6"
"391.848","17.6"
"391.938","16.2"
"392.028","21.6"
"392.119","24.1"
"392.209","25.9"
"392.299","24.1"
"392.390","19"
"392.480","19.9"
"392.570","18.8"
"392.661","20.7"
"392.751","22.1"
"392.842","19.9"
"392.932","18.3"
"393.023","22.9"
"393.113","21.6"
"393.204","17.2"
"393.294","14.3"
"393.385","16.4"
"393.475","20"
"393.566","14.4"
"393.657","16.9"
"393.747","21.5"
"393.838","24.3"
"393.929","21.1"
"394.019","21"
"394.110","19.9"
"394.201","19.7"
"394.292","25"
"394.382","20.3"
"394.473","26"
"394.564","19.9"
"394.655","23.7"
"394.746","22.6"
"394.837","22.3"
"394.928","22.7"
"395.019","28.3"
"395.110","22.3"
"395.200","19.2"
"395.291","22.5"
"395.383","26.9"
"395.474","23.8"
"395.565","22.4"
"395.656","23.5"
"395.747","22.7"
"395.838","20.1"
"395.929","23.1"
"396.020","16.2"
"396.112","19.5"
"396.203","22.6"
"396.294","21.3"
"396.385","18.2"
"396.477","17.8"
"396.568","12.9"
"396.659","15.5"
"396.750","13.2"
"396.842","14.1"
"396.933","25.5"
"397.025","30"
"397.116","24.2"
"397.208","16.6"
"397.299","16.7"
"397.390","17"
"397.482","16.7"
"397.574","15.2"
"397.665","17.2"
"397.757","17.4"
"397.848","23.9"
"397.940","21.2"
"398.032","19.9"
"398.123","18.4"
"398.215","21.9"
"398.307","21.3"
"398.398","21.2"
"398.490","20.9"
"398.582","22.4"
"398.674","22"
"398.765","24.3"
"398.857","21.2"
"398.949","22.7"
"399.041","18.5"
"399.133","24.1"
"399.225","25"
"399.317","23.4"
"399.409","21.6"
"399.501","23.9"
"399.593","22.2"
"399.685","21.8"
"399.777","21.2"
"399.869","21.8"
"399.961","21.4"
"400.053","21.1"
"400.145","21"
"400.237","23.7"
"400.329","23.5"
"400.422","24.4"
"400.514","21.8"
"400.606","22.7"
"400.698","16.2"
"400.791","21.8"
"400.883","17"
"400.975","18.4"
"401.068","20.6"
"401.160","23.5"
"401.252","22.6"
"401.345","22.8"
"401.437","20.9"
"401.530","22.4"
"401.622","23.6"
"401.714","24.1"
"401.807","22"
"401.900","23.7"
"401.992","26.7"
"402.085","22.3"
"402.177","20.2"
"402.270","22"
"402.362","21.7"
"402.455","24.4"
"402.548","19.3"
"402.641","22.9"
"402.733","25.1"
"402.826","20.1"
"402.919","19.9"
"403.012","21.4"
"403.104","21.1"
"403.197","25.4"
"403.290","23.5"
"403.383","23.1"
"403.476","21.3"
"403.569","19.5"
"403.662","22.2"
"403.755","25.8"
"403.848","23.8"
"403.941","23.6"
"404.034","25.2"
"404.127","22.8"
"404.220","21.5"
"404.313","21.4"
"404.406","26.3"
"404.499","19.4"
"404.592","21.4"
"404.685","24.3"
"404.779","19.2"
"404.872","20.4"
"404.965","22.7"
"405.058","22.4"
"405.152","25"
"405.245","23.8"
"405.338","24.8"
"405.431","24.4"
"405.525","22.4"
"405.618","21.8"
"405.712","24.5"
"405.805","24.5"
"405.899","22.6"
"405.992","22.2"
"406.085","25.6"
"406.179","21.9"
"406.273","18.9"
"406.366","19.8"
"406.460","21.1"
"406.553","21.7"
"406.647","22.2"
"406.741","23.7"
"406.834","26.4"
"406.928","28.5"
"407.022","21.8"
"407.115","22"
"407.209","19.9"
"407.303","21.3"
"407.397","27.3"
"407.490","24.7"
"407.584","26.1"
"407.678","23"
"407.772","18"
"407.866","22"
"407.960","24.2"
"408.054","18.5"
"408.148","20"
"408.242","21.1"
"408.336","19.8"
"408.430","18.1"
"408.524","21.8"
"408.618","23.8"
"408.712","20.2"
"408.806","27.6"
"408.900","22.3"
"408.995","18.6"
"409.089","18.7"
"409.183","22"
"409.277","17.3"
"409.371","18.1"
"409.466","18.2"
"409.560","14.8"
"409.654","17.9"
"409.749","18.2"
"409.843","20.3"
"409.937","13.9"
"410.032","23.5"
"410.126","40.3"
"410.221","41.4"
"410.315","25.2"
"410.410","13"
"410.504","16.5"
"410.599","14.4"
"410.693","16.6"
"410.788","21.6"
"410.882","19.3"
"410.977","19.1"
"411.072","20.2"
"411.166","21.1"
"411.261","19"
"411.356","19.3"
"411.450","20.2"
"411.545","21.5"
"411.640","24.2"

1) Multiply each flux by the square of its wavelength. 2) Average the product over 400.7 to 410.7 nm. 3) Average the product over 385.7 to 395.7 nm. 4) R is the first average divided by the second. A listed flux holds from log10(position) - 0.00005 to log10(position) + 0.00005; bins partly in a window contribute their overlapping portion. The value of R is 1.1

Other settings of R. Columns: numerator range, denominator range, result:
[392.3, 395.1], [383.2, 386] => 1.09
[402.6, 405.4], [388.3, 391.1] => 1.15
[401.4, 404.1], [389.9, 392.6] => 1.13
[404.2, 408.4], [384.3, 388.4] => 1.15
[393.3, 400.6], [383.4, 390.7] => 1.04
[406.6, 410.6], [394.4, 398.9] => 1.12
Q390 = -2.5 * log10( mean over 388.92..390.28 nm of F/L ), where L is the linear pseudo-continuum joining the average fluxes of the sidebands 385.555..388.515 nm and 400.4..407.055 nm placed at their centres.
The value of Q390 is 0.06 mag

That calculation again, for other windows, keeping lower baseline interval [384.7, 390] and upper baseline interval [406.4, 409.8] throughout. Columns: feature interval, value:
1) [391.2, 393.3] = 0.053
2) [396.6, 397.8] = 0.177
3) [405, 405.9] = -0.106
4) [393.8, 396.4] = -0.026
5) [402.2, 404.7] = -0.050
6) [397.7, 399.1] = 0.022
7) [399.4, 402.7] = -0.024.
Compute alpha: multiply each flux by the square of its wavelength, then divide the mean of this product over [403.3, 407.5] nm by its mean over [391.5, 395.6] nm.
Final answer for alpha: 1.15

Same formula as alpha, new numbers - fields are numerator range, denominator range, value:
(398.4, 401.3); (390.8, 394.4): 1.11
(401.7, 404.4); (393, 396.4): 1.11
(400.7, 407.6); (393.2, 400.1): 1.13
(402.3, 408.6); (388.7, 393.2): 1.13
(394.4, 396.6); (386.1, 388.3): 1.03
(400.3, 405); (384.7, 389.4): 1.10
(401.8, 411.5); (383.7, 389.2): 1.14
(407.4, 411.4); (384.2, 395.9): 1.08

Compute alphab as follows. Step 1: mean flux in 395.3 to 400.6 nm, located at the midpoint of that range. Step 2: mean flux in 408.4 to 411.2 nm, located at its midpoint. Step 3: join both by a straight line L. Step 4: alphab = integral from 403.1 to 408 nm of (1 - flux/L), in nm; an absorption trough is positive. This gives -0.476 nm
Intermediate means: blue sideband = 20.9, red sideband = 20.8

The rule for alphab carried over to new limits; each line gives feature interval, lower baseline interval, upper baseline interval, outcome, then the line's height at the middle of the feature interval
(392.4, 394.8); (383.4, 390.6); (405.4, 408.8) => 0.144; 21.6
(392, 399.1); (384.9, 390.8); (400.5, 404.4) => 0.428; 22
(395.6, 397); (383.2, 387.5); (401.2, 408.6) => 0.164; 21.8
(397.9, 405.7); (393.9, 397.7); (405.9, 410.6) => -0.352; 21.3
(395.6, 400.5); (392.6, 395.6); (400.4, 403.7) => 0.195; 21.6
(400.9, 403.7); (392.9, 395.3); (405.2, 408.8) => -0.029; 21.9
